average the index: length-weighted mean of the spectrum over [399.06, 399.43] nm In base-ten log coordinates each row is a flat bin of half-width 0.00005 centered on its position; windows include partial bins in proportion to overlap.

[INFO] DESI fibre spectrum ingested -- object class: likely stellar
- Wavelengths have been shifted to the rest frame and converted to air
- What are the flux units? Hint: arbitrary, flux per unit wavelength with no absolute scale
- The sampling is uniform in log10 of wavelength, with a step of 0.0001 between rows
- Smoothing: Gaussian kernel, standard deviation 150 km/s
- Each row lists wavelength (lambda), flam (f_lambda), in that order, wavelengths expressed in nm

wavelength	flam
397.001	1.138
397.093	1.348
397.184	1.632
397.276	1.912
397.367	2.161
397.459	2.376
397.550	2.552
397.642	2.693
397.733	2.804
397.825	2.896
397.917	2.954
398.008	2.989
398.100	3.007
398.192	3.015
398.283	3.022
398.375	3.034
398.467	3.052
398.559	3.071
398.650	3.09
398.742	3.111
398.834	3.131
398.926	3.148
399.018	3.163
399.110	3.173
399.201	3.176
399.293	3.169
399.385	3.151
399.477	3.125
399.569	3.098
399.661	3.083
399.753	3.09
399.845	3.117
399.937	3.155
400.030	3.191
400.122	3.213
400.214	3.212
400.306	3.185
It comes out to 3.17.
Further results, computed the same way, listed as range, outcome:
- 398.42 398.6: 3.05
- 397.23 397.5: 2.14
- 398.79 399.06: 3.14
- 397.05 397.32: 1.63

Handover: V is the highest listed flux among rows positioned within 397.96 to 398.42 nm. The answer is 3.034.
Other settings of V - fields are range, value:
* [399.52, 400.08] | 3.191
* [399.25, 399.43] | 3.169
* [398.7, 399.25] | 3.176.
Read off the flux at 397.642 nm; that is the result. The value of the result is 2.693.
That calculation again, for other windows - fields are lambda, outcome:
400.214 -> 3.212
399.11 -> 3.173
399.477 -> 3.125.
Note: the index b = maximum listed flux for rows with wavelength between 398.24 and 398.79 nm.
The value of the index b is 3.111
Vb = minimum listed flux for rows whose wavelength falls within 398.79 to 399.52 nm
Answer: 3.125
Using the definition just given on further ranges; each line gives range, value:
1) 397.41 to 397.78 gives 2.376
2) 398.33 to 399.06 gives 3.034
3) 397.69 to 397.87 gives 2.804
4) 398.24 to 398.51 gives 3.022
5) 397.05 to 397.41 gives 1.348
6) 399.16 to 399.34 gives 3.169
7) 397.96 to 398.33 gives 2.989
